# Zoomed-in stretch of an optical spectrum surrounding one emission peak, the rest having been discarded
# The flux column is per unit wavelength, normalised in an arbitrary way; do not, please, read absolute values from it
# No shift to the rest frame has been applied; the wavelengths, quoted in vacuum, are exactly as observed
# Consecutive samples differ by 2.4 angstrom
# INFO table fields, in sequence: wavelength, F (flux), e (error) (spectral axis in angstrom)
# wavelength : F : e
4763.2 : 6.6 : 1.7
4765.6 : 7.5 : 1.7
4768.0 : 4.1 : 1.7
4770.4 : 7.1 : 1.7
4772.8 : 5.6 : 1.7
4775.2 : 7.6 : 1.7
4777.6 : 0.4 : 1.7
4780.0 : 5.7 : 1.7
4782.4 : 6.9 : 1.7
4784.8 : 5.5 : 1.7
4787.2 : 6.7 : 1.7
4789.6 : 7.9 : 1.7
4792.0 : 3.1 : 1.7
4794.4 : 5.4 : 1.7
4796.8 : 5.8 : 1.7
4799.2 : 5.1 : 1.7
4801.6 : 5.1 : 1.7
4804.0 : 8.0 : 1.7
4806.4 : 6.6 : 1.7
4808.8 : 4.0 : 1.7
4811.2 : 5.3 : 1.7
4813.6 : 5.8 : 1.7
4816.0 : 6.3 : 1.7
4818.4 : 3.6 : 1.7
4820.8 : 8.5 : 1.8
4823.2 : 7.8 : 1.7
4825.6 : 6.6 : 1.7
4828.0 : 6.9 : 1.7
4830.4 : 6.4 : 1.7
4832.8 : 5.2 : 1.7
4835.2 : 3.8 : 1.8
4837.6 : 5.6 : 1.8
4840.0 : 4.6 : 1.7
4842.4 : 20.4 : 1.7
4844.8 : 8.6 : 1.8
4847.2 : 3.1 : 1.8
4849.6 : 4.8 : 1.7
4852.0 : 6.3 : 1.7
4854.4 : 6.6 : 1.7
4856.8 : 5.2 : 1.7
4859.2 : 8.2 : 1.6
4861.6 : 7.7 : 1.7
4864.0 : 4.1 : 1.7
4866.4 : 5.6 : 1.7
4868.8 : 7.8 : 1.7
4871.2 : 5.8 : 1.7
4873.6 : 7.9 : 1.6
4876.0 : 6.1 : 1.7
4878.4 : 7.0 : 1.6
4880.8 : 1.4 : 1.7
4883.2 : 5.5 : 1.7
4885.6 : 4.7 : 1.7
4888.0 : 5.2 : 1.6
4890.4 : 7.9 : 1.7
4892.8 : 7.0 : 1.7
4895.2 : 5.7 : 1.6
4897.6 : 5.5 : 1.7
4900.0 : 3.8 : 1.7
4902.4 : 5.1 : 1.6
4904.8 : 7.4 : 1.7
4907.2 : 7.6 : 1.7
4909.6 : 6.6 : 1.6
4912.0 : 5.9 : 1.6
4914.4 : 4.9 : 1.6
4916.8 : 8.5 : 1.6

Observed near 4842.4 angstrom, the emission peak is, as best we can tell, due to H-gamma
